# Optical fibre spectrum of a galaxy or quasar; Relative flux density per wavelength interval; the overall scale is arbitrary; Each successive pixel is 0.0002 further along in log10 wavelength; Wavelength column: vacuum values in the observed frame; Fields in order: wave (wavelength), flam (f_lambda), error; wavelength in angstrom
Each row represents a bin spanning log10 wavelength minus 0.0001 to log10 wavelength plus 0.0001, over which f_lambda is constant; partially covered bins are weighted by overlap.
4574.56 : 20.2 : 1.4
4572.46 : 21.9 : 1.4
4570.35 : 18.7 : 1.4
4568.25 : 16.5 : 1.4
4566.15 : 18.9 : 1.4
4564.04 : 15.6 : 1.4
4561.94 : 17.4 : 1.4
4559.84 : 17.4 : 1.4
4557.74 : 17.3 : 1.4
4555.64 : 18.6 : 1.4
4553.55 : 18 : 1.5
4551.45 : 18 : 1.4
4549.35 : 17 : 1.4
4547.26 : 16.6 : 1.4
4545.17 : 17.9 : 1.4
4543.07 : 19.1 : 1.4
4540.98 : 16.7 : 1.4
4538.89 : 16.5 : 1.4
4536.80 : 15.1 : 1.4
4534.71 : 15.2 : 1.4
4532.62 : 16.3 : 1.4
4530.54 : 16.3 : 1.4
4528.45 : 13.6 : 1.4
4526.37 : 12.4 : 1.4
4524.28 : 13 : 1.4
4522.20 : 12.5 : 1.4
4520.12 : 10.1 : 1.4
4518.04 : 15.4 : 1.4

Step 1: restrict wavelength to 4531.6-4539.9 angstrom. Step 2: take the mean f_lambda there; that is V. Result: 15.8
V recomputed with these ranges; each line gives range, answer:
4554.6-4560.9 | 17.8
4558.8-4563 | 17.4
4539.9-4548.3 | 17.6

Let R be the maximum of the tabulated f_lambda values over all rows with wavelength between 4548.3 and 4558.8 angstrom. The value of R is 18.6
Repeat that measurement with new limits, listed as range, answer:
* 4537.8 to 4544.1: 19.1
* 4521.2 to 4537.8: 16.3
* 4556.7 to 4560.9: 17.4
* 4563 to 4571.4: 18.9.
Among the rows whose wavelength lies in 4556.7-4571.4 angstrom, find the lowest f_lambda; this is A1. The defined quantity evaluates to 15.6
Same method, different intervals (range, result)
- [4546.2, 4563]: 16.6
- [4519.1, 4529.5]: 10.1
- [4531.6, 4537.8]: 15.1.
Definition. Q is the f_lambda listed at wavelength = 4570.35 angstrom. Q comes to 18.7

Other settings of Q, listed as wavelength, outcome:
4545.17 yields 17.9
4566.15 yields 18.9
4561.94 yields 17.4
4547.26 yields 16.6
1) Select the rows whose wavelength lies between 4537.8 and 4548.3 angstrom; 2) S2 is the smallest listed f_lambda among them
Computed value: 16.5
